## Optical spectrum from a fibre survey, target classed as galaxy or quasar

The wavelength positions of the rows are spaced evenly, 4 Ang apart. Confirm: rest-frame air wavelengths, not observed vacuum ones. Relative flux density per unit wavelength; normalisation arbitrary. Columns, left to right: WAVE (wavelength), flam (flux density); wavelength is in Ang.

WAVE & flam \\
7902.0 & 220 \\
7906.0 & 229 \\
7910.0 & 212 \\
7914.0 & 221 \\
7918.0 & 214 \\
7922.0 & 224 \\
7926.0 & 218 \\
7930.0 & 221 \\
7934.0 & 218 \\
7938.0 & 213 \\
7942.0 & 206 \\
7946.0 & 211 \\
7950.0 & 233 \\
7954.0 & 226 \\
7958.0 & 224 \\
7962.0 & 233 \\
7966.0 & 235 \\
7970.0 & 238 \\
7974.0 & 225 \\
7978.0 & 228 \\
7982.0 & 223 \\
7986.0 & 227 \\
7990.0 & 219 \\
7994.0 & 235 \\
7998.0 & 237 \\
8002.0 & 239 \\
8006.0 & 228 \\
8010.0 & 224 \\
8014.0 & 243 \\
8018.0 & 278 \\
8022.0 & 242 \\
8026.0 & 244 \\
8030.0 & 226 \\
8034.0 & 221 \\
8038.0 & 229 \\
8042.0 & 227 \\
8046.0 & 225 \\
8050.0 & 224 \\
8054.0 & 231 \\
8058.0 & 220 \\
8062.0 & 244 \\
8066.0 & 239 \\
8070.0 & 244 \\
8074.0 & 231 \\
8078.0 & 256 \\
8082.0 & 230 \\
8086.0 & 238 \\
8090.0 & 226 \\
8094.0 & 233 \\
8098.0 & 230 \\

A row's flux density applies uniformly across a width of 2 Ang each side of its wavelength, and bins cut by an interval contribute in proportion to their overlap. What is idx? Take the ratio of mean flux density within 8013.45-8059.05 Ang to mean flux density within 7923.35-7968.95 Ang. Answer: 1.1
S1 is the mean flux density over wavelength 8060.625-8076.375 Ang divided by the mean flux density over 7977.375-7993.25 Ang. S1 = 1.07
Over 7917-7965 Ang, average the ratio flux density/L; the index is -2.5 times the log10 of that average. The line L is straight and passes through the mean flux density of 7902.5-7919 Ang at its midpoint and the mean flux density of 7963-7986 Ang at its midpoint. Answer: 0.02 mag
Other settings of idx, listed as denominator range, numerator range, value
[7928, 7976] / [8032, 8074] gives 1.03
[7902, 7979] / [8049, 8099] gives 1.05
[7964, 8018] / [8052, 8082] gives 1.02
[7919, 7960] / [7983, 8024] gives 1.08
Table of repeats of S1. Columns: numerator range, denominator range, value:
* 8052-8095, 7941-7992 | 1.04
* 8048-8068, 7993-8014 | 0.99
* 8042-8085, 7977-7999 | 1.03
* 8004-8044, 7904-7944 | 1.09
